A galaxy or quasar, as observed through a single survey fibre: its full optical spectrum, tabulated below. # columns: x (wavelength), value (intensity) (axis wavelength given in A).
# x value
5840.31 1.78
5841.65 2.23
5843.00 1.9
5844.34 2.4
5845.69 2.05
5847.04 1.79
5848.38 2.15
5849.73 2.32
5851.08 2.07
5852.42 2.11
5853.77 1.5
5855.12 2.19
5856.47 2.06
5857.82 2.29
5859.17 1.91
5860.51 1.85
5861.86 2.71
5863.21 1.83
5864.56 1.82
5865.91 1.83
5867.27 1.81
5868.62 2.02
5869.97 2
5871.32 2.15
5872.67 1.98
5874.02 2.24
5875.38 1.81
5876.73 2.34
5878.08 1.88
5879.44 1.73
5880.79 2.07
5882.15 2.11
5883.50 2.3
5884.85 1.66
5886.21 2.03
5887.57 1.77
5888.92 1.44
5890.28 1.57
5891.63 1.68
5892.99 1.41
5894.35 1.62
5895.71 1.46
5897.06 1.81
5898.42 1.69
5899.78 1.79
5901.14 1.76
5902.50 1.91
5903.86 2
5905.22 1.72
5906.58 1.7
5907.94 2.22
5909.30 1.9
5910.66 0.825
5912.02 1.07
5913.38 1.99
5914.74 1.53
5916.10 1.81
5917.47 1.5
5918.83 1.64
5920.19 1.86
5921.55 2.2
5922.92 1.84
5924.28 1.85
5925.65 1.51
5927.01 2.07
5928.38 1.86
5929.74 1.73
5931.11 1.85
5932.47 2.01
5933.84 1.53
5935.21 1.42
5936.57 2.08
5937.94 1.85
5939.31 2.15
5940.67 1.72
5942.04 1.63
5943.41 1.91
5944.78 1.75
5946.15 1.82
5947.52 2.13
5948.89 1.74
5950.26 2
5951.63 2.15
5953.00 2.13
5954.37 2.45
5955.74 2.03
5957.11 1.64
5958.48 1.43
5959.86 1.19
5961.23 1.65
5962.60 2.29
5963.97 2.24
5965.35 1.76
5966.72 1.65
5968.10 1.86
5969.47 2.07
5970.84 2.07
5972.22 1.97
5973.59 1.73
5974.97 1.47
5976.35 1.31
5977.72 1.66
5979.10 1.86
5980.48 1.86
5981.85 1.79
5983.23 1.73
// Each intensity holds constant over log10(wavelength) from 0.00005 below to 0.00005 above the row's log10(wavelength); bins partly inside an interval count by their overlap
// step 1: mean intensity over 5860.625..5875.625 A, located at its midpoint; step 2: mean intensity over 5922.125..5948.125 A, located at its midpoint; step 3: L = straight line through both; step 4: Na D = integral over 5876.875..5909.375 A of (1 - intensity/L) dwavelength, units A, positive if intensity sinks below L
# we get 2.3 A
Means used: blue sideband 2.02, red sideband 1.83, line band 1.81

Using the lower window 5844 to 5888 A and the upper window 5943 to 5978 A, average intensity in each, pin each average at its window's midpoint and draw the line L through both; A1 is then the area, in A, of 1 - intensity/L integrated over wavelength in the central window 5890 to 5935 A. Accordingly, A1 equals 5.0 A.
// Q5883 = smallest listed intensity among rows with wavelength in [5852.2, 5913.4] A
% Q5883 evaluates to 0.825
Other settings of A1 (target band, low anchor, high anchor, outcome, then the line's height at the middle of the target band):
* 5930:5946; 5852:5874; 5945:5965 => 1.0 A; 1.93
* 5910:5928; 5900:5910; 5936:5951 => 2.0 A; 1.88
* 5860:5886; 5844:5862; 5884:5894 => -2.3 A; 1.85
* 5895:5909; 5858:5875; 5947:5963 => 1.1 A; 1.97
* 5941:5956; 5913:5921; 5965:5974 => -1.2 A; 1.82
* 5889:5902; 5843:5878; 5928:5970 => 2.2 A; 1.97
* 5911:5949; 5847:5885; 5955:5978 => 1.7 A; 1.86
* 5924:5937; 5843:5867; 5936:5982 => 0.8 A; 1.91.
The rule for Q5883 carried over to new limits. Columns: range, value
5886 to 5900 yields 1.41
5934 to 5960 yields 1.19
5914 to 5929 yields 1.5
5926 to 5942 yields 1.42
